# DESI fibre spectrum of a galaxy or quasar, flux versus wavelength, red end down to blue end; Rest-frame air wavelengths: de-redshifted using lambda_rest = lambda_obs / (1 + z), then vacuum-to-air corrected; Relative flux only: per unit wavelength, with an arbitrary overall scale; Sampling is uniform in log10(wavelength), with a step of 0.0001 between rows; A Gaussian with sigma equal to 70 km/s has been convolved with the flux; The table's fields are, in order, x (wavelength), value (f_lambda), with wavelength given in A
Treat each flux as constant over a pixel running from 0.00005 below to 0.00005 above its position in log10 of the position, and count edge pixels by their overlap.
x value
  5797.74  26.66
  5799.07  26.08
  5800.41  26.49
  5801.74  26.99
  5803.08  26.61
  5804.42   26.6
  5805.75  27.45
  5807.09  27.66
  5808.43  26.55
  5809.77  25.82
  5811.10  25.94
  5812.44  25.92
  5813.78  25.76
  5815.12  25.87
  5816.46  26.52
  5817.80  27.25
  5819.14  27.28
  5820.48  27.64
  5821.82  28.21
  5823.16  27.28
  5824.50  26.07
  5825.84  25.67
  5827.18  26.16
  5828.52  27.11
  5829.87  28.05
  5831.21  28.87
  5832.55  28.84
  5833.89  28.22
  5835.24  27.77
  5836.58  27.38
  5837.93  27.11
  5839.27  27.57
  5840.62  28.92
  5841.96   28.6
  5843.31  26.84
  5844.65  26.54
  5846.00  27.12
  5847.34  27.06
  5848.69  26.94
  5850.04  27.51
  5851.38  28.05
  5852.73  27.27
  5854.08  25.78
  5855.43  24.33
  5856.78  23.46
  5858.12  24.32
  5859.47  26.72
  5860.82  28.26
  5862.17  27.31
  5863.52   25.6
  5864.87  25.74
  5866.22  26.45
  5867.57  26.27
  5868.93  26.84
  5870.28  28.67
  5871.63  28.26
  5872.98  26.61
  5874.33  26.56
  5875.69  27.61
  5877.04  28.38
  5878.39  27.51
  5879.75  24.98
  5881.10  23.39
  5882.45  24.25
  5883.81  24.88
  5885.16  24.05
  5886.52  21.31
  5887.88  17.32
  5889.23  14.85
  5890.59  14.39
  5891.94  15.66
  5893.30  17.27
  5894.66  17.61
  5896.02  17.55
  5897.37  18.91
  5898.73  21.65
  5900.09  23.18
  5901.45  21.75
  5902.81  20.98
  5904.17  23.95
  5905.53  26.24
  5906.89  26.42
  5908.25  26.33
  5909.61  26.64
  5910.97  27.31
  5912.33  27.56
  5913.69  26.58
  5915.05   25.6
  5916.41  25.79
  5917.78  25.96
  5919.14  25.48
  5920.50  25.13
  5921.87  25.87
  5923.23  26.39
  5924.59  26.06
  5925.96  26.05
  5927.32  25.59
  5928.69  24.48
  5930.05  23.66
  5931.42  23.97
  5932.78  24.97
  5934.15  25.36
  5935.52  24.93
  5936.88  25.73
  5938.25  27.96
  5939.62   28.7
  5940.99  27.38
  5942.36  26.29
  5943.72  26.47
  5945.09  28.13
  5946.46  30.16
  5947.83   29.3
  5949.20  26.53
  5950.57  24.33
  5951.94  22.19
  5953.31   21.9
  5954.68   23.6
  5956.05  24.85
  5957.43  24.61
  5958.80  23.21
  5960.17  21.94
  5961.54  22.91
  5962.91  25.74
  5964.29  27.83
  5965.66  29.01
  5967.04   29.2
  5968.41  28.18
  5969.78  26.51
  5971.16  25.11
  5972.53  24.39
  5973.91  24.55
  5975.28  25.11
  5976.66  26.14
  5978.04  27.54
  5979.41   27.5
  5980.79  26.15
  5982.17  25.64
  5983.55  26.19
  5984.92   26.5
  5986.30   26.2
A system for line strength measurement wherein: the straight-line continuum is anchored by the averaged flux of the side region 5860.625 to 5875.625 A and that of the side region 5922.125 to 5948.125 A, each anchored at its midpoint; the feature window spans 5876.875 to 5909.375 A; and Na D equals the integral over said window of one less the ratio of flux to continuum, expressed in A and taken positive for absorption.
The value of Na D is 6.0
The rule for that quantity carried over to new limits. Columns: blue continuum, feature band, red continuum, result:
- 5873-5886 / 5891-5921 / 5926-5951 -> 3.2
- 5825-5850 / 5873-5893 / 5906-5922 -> 3.1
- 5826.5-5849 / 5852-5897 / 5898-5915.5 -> 4.0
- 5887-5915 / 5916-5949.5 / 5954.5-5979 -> -3.7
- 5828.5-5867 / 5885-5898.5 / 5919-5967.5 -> 4.4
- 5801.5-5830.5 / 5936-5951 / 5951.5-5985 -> -1.0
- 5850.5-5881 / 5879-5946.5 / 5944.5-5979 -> 5.6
